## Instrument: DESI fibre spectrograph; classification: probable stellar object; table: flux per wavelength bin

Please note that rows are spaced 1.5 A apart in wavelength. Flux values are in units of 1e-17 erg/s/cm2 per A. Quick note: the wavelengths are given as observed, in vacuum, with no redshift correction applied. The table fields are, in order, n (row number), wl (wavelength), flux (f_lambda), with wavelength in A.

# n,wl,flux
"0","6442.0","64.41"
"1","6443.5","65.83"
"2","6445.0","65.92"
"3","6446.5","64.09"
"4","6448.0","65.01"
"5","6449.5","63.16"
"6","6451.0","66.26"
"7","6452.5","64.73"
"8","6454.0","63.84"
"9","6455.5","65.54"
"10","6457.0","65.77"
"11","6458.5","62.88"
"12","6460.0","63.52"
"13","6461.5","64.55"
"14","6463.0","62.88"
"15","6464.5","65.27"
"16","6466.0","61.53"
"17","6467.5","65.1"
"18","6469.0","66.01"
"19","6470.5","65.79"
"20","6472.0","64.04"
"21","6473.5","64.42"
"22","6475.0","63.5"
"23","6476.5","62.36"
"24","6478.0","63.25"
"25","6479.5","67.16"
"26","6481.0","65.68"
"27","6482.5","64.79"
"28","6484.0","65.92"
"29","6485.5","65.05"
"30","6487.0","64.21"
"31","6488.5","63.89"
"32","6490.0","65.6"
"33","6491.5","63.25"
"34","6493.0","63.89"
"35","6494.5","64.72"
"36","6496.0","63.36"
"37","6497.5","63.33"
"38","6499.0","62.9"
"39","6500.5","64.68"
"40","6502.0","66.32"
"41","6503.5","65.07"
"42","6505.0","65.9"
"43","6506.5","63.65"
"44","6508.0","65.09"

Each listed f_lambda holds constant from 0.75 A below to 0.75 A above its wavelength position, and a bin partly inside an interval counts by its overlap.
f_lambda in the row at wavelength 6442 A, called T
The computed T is 64.41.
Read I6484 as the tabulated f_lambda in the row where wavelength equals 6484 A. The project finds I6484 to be 65.92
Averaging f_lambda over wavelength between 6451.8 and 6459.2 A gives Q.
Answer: 64.6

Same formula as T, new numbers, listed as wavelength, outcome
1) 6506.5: 63.65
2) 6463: 62.88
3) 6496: 63.36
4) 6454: 63.84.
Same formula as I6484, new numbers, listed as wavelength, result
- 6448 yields 65.01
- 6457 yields 65.77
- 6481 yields 65.68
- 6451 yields 66.26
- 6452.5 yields 64.73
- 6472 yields 64.04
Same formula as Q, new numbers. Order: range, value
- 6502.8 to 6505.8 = 65.5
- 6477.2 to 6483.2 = 65.2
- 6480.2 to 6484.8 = 65.5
